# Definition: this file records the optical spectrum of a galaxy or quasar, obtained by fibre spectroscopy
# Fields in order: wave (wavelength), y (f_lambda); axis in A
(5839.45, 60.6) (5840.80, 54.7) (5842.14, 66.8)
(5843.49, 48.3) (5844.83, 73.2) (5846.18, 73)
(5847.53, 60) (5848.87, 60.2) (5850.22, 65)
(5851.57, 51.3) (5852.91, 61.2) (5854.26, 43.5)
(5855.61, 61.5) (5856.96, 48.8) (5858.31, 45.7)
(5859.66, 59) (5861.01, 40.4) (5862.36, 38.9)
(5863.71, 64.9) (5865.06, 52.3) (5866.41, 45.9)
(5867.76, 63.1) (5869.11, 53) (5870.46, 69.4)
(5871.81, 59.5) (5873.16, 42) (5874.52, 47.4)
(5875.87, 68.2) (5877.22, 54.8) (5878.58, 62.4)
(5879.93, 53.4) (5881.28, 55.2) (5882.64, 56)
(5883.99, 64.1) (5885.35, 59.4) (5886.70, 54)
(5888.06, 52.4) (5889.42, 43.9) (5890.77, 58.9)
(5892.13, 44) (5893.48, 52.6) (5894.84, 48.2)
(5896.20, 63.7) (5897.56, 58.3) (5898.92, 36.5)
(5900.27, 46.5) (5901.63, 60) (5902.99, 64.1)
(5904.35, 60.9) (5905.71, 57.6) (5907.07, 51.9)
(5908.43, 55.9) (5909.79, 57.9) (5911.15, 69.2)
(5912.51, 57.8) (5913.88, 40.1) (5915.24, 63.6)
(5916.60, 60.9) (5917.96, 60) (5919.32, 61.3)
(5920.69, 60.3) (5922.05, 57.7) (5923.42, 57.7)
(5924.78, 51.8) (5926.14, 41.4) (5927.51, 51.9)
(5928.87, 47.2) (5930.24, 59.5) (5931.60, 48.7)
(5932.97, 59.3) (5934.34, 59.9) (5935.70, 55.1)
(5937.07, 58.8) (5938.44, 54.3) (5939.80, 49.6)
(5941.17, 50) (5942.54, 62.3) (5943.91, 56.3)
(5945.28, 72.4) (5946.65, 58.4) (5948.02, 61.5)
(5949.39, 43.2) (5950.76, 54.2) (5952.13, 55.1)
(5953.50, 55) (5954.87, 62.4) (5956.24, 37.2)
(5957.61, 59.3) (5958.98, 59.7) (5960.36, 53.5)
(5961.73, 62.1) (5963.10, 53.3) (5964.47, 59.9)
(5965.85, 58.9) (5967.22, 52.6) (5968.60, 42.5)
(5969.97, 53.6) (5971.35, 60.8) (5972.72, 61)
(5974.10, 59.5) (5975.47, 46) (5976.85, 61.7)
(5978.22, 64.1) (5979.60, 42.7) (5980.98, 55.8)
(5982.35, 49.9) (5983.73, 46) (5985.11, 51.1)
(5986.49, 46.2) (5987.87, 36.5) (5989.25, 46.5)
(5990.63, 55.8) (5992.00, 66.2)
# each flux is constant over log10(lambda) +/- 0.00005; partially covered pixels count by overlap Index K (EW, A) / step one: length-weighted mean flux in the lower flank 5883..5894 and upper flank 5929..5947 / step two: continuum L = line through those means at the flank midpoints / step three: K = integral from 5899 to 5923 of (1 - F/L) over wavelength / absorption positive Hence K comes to -1.0 A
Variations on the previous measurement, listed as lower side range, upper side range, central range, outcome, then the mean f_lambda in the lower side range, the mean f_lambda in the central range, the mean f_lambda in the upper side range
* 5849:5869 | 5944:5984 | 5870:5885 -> -1.07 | 53.2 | 57.4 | 55.4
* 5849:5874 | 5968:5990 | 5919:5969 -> -2.96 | 53.7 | 55.3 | 51.5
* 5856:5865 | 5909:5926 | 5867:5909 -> -1.32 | 50.2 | 55.4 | 57.6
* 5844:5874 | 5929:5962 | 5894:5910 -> 0.25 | 55.9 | 55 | 55.9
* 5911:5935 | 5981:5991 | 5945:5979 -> -3.60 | 55.7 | 56.1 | 47.7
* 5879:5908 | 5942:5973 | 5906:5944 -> -0.29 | 54.5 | 55.7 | 56.2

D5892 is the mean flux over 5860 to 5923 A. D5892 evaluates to 55.4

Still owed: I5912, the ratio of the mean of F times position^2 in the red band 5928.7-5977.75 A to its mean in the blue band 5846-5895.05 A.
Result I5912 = 1.05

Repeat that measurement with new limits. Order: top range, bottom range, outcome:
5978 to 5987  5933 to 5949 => 0.88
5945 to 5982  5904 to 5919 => 0.98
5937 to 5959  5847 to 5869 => 1.07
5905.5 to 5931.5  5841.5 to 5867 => 1.02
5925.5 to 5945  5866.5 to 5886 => 0.97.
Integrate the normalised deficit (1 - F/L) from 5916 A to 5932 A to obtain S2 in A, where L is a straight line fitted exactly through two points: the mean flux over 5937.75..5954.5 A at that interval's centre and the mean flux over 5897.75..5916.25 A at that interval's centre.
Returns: 0.27 A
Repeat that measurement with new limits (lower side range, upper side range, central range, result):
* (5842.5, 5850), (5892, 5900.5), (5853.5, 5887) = 1.4 A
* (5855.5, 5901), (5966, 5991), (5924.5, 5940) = -0.2 A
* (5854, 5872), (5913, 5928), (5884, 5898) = 0.1 A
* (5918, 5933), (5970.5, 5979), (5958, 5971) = 0.5 A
